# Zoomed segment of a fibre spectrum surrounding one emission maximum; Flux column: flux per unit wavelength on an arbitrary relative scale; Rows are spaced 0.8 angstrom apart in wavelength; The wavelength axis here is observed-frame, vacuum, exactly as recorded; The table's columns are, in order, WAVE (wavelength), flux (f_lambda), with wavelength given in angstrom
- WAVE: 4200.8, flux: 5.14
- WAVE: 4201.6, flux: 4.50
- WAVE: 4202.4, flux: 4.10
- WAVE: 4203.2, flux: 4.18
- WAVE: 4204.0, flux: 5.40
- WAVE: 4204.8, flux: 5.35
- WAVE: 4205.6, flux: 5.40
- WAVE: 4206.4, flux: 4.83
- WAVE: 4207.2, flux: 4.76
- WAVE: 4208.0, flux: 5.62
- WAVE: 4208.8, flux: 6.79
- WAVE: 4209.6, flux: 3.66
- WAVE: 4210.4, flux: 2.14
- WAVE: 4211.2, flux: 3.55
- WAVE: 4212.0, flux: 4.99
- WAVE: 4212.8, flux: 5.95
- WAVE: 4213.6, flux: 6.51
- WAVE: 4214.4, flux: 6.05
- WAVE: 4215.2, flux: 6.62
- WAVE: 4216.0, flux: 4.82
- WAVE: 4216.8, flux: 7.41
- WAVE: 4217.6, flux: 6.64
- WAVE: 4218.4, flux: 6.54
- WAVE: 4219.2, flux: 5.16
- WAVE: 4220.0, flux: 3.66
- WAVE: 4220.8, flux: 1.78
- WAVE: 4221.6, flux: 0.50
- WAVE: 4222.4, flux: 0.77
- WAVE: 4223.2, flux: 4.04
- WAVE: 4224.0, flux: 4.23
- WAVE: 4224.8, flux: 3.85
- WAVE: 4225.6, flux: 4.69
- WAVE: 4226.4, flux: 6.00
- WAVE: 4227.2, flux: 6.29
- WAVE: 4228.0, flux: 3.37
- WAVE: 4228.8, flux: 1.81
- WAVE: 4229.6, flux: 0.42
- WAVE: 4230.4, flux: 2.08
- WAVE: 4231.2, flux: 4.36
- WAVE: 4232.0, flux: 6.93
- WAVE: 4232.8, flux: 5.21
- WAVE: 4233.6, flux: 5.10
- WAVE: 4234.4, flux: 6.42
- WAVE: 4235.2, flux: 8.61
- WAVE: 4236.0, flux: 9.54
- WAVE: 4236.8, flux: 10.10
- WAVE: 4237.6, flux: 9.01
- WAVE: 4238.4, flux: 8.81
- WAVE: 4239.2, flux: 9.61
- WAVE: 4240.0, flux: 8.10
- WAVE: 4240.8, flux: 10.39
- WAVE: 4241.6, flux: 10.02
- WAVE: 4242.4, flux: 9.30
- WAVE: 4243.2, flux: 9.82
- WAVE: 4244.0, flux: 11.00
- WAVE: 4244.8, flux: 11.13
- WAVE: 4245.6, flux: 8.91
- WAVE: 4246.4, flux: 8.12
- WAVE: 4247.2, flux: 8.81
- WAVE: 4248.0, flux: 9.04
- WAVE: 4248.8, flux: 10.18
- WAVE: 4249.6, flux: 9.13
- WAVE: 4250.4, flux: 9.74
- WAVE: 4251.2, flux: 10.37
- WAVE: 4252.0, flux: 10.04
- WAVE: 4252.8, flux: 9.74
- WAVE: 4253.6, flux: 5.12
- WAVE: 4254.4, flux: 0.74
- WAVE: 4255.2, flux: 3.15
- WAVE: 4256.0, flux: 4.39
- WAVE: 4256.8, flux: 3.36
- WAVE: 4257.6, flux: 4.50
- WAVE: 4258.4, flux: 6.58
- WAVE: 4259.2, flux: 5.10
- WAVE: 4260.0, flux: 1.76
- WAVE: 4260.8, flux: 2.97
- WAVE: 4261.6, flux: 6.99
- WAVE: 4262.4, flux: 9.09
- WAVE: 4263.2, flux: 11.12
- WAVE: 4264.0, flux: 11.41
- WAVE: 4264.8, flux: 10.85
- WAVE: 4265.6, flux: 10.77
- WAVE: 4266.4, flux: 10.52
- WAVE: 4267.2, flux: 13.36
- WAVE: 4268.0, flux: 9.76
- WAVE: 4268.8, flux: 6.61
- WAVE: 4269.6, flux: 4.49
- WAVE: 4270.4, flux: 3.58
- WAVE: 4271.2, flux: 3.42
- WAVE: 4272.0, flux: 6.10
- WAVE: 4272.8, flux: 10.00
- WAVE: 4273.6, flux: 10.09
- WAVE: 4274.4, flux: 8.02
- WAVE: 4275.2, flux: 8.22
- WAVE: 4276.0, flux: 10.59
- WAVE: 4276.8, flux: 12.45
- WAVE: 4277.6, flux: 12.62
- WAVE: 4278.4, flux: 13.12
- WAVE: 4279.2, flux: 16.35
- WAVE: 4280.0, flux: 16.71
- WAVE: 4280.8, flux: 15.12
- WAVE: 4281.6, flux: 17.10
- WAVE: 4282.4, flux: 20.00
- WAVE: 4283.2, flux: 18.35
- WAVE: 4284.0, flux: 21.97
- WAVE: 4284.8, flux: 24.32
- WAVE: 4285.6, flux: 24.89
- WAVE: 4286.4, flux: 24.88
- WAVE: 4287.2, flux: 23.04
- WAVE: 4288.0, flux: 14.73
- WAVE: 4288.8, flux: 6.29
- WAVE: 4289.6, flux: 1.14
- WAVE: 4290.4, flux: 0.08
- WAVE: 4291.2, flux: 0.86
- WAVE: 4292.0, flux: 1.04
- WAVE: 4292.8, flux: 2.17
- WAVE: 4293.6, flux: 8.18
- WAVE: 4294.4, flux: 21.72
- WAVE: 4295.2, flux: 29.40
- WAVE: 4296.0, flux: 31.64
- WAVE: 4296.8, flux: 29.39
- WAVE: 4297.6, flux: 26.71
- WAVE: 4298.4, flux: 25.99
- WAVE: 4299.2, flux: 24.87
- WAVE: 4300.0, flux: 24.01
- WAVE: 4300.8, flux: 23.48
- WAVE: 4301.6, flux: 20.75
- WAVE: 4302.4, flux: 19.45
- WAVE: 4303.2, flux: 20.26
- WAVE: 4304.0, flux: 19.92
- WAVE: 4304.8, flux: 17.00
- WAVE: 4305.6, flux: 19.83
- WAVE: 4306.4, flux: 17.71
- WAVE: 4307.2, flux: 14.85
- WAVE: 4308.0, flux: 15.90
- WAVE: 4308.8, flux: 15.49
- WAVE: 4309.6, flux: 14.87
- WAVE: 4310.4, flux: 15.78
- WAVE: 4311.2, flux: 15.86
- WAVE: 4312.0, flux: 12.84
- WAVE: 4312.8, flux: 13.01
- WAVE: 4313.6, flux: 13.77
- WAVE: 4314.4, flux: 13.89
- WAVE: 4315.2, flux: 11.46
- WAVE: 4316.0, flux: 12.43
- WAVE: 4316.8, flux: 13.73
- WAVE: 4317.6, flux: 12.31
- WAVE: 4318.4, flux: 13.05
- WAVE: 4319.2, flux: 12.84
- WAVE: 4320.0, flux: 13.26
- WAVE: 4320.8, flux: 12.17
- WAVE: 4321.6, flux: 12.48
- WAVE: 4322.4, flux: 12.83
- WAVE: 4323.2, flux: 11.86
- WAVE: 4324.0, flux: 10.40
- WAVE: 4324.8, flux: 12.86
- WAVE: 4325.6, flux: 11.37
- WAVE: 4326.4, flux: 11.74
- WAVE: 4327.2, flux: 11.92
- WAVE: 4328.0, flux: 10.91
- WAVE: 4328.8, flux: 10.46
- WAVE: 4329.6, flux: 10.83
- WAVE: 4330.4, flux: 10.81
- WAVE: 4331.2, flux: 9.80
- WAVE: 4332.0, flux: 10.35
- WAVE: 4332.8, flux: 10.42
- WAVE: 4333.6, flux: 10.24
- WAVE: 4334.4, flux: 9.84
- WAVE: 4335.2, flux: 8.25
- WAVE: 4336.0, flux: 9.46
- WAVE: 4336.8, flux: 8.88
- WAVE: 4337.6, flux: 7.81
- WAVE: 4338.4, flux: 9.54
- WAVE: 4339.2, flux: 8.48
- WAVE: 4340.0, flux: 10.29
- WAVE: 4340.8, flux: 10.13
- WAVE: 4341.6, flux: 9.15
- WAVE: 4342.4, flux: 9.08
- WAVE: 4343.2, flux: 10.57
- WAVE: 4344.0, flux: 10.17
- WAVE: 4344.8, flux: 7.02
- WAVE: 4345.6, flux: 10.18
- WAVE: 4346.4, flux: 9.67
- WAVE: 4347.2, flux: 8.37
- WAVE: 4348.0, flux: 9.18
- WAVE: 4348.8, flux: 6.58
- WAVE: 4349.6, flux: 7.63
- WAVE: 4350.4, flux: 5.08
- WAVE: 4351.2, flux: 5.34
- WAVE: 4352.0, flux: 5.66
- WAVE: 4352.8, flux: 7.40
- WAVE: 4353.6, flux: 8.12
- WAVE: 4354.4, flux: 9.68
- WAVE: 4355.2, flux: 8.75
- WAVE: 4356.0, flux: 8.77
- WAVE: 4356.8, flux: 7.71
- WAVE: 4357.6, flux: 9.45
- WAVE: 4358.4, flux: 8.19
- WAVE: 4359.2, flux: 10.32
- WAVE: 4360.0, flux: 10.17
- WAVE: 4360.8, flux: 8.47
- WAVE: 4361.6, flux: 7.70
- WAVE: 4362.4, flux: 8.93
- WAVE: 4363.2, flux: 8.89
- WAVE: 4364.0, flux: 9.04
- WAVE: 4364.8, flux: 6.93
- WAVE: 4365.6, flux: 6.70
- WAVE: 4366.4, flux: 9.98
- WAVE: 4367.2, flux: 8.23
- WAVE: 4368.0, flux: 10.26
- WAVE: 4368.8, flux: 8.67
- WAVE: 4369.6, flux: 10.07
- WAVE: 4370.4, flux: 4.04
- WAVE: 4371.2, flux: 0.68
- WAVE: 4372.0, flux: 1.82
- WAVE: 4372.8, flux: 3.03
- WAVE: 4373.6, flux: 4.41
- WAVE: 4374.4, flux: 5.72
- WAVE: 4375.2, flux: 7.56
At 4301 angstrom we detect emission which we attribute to Ly-alpha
